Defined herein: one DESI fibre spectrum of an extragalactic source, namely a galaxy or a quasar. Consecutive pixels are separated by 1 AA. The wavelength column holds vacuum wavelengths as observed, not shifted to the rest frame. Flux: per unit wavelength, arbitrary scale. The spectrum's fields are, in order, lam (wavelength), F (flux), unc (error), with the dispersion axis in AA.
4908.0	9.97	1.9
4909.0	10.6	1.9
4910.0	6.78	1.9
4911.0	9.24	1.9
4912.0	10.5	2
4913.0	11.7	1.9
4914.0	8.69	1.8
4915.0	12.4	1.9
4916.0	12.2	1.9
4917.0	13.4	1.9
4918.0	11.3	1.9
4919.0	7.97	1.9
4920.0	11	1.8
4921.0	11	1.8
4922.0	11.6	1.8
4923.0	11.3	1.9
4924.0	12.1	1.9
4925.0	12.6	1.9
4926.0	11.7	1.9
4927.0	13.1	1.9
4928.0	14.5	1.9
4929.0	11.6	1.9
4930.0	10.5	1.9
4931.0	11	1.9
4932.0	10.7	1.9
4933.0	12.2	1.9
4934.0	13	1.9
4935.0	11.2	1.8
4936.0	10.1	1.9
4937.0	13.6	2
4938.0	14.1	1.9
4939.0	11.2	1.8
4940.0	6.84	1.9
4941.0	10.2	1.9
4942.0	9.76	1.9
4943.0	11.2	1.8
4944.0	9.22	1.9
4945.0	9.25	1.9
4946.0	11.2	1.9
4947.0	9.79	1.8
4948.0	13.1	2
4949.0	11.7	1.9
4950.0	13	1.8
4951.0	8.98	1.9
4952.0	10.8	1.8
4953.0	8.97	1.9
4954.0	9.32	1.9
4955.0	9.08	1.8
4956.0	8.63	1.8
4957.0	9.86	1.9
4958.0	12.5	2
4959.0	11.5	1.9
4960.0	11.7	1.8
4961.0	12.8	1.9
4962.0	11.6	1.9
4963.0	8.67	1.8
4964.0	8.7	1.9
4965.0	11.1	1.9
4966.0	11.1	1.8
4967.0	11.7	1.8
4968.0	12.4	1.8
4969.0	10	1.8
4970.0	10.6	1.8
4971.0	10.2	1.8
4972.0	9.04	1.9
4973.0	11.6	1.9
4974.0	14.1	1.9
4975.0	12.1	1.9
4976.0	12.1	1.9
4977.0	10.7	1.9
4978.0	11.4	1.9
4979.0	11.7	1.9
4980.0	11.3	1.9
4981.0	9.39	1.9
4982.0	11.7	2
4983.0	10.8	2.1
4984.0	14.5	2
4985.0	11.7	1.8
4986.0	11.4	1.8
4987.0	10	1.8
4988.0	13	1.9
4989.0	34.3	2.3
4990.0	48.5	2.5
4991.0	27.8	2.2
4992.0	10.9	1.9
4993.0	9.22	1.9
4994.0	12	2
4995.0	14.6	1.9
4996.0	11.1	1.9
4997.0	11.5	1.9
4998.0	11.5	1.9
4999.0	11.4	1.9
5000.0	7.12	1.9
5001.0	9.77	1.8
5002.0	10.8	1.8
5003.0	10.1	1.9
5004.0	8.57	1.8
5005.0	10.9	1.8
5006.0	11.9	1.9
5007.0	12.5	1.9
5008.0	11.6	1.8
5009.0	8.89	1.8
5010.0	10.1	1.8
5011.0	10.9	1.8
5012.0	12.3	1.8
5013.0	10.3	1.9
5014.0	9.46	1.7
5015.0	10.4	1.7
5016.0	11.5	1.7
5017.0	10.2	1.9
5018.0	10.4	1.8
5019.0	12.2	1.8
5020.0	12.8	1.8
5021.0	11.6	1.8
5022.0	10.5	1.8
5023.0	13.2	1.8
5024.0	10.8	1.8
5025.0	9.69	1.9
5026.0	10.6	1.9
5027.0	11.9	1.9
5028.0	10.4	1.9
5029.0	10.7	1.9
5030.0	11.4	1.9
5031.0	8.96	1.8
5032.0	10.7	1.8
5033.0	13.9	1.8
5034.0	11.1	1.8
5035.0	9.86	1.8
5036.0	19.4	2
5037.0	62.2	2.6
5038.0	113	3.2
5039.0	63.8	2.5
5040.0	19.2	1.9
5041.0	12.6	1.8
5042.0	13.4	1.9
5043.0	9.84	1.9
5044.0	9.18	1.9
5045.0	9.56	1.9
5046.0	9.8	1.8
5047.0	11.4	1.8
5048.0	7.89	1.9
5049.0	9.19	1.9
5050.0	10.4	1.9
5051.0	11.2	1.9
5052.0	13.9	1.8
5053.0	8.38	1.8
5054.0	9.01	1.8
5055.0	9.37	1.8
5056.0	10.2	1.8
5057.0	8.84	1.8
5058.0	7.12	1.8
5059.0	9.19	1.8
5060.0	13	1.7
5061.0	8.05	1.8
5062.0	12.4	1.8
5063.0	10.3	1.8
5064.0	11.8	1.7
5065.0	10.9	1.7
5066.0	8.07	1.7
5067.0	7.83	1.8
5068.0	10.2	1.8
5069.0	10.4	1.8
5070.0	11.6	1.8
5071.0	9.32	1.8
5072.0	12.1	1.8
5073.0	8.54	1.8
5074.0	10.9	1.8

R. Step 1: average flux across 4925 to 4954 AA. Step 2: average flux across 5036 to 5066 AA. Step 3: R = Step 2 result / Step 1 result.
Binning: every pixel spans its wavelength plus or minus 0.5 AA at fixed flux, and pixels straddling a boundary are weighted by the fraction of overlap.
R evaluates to 1.58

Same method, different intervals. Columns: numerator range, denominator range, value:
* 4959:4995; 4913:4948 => 1.19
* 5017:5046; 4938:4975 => 1.76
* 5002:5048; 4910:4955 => 1.42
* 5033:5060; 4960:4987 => 1.66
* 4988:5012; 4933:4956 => 1.32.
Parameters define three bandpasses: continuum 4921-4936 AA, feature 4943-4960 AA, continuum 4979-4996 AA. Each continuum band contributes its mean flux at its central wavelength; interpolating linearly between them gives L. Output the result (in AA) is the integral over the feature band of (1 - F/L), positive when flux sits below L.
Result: 3.76 AA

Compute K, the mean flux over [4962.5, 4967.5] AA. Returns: 10.3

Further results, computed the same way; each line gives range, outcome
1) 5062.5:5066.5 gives 10.3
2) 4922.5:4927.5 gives 12.2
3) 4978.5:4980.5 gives 11.5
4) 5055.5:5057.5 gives 9.52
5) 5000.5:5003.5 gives 10.2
